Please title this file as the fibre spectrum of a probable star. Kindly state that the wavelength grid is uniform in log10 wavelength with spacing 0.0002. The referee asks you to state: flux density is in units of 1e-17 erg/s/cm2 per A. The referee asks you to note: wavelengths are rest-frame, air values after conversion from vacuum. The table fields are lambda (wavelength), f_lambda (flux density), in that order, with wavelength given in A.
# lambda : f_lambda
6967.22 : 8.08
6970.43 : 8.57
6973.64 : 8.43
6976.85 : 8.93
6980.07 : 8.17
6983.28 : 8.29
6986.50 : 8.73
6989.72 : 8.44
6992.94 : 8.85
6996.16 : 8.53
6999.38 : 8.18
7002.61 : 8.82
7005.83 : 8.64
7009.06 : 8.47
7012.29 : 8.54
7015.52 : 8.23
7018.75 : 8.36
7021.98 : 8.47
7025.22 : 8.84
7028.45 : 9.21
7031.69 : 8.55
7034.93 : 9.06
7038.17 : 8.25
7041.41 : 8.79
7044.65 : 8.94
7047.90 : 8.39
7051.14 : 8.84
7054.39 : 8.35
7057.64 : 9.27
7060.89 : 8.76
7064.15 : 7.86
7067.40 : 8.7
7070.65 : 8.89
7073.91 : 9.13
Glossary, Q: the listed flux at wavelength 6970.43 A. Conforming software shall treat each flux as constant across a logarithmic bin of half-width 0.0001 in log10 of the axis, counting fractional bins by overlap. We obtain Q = 8.57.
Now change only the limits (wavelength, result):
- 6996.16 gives 8.53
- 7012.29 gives 8.54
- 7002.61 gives 8.82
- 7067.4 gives 8.7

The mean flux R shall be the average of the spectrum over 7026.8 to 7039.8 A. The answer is 8.77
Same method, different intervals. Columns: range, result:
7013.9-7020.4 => 8.3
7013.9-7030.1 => 8.62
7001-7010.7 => 8.64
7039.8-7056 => 8.66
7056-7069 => 8.64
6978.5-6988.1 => 8.4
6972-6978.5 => 8.67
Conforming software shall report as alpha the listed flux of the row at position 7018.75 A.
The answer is 8.36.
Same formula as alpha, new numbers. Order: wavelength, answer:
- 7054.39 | 8.35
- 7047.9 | 8.39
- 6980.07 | 8.17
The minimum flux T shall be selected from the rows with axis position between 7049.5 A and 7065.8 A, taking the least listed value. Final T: 7.86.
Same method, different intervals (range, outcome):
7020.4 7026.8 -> 8.47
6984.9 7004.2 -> 8.18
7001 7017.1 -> 8.23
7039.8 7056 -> 8.35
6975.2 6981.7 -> 8.17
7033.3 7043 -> 8.25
